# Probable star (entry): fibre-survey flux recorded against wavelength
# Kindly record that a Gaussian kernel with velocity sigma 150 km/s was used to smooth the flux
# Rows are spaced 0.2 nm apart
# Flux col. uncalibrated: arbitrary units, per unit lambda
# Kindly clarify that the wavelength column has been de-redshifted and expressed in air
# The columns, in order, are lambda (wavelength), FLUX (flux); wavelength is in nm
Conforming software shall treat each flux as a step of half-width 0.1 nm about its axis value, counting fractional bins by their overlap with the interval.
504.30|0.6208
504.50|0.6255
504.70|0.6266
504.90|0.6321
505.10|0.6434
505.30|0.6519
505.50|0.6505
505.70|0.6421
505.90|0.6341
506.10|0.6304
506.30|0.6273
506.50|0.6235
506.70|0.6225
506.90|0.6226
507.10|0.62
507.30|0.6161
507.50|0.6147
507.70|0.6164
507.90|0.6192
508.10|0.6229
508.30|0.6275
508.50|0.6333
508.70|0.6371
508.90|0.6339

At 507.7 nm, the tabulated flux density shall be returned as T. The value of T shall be 0.6164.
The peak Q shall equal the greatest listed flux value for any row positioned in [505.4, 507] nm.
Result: 0.6505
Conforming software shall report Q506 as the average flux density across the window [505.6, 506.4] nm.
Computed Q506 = 0.633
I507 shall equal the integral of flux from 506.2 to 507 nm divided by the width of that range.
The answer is 0.624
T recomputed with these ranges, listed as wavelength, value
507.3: 0.6161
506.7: 0.6225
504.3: 0.6208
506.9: 0.6226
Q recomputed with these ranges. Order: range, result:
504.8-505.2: 0.6434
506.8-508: 0.6226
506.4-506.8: 0.6235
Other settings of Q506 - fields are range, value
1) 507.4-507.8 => 0.616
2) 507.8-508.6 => 0.626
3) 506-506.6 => 0.627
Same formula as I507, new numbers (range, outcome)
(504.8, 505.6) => 0.644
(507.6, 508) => 0.618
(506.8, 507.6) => 0.618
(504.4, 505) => 0.628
